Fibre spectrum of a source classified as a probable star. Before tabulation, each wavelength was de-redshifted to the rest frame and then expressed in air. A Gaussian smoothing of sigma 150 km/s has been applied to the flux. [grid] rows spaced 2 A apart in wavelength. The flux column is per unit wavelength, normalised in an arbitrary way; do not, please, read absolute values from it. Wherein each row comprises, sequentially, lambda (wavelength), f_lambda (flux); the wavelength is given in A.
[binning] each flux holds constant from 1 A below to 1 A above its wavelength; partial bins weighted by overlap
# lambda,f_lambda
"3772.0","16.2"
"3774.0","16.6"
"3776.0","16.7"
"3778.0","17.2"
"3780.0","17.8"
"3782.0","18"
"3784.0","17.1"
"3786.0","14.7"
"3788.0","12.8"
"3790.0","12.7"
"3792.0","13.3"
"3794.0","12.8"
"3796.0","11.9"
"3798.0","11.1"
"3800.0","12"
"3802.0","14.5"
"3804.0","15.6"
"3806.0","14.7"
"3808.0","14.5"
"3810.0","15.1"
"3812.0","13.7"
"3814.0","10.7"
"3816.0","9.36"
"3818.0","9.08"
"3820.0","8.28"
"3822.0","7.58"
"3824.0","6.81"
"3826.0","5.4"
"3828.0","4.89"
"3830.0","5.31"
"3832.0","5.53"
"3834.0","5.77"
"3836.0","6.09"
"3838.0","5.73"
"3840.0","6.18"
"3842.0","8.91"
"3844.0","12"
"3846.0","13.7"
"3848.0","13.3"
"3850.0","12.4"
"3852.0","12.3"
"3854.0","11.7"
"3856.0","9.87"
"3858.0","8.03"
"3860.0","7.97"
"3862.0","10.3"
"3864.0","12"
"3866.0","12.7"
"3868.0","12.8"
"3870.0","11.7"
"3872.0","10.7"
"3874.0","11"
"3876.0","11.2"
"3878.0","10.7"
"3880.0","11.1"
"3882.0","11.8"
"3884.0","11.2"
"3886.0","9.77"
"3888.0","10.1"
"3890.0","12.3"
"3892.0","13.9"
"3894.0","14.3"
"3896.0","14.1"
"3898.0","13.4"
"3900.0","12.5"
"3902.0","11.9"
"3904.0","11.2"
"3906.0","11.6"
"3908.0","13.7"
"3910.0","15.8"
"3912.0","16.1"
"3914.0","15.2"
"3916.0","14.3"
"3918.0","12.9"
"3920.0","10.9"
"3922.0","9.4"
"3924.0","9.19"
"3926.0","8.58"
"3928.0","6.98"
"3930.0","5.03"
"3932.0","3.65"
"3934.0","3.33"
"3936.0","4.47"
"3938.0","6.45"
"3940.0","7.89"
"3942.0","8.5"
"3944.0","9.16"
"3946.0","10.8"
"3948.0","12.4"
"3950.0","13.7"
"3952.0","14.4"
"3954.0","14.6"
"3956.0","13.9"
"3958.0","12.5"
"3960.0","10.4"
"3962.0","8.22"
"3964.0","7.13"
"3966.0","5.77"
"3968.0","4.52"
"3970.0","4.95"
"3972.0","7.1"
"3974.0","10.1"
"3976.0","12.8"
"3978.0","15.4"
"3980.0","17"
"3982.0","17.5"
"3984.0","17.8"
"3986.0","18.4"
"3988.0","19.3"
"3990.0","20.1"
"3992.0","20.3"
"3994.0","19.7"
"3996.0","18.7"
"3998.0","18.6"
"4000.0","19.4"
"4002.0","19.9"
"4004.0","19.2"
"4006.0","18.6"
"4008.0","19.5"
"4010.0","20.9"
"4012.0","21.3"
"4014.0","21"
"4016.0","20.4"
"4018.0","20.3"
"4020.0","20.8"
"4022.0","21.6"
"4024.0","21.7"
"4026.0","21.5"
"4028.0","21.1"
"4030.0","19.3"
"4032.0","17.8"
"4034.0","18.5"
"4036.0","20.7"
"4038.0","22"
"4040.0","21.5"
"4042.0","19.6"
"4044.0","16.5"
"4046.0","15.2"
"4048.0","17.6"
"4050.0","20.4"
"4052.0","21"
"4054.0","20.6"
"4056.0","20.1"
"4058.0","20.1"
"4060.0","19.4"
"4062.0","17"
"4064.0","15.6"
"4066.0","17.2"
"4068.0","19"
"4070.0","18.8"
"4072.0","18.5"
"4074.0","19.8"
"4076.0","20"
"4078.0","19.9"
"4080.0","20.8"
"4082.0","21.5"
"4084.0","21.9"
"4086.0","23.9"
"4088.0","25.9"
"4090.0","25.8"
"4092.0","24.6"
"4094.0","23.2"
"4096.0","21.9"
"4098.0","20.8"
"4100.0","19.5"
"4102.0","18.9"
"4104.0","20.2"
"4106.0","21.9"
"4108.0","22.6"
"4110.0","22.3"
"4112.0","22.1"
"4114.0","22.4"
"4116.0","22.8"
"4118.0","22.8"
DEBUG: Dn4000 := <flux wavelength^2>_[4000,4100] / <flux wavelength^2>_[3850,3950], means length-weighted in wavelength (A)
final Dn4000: 2.0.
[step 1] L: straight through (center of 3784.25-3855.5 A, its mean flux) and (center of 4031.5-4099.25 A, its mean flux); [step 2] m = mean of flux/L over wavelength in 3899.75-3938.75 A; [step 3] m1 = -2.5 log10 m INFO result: 0.38 mag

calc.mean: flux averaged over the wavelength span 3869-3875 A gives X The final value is 11.1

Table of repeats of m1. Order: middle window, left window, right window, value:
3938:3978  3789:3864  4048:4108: 0.487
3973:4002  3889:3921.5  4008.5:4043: 0.044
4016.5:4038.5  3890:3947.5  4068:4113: -0.169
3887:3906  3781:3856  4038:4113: 0.102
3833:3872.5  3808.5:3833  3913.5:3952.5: -0.162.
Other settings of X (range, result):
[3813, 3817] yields 10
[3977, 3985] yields 16.9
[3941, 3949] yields 10.2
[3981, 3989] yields 18.2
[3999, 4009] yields 19.3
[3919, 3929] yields 9.01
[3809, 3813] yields 14.4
